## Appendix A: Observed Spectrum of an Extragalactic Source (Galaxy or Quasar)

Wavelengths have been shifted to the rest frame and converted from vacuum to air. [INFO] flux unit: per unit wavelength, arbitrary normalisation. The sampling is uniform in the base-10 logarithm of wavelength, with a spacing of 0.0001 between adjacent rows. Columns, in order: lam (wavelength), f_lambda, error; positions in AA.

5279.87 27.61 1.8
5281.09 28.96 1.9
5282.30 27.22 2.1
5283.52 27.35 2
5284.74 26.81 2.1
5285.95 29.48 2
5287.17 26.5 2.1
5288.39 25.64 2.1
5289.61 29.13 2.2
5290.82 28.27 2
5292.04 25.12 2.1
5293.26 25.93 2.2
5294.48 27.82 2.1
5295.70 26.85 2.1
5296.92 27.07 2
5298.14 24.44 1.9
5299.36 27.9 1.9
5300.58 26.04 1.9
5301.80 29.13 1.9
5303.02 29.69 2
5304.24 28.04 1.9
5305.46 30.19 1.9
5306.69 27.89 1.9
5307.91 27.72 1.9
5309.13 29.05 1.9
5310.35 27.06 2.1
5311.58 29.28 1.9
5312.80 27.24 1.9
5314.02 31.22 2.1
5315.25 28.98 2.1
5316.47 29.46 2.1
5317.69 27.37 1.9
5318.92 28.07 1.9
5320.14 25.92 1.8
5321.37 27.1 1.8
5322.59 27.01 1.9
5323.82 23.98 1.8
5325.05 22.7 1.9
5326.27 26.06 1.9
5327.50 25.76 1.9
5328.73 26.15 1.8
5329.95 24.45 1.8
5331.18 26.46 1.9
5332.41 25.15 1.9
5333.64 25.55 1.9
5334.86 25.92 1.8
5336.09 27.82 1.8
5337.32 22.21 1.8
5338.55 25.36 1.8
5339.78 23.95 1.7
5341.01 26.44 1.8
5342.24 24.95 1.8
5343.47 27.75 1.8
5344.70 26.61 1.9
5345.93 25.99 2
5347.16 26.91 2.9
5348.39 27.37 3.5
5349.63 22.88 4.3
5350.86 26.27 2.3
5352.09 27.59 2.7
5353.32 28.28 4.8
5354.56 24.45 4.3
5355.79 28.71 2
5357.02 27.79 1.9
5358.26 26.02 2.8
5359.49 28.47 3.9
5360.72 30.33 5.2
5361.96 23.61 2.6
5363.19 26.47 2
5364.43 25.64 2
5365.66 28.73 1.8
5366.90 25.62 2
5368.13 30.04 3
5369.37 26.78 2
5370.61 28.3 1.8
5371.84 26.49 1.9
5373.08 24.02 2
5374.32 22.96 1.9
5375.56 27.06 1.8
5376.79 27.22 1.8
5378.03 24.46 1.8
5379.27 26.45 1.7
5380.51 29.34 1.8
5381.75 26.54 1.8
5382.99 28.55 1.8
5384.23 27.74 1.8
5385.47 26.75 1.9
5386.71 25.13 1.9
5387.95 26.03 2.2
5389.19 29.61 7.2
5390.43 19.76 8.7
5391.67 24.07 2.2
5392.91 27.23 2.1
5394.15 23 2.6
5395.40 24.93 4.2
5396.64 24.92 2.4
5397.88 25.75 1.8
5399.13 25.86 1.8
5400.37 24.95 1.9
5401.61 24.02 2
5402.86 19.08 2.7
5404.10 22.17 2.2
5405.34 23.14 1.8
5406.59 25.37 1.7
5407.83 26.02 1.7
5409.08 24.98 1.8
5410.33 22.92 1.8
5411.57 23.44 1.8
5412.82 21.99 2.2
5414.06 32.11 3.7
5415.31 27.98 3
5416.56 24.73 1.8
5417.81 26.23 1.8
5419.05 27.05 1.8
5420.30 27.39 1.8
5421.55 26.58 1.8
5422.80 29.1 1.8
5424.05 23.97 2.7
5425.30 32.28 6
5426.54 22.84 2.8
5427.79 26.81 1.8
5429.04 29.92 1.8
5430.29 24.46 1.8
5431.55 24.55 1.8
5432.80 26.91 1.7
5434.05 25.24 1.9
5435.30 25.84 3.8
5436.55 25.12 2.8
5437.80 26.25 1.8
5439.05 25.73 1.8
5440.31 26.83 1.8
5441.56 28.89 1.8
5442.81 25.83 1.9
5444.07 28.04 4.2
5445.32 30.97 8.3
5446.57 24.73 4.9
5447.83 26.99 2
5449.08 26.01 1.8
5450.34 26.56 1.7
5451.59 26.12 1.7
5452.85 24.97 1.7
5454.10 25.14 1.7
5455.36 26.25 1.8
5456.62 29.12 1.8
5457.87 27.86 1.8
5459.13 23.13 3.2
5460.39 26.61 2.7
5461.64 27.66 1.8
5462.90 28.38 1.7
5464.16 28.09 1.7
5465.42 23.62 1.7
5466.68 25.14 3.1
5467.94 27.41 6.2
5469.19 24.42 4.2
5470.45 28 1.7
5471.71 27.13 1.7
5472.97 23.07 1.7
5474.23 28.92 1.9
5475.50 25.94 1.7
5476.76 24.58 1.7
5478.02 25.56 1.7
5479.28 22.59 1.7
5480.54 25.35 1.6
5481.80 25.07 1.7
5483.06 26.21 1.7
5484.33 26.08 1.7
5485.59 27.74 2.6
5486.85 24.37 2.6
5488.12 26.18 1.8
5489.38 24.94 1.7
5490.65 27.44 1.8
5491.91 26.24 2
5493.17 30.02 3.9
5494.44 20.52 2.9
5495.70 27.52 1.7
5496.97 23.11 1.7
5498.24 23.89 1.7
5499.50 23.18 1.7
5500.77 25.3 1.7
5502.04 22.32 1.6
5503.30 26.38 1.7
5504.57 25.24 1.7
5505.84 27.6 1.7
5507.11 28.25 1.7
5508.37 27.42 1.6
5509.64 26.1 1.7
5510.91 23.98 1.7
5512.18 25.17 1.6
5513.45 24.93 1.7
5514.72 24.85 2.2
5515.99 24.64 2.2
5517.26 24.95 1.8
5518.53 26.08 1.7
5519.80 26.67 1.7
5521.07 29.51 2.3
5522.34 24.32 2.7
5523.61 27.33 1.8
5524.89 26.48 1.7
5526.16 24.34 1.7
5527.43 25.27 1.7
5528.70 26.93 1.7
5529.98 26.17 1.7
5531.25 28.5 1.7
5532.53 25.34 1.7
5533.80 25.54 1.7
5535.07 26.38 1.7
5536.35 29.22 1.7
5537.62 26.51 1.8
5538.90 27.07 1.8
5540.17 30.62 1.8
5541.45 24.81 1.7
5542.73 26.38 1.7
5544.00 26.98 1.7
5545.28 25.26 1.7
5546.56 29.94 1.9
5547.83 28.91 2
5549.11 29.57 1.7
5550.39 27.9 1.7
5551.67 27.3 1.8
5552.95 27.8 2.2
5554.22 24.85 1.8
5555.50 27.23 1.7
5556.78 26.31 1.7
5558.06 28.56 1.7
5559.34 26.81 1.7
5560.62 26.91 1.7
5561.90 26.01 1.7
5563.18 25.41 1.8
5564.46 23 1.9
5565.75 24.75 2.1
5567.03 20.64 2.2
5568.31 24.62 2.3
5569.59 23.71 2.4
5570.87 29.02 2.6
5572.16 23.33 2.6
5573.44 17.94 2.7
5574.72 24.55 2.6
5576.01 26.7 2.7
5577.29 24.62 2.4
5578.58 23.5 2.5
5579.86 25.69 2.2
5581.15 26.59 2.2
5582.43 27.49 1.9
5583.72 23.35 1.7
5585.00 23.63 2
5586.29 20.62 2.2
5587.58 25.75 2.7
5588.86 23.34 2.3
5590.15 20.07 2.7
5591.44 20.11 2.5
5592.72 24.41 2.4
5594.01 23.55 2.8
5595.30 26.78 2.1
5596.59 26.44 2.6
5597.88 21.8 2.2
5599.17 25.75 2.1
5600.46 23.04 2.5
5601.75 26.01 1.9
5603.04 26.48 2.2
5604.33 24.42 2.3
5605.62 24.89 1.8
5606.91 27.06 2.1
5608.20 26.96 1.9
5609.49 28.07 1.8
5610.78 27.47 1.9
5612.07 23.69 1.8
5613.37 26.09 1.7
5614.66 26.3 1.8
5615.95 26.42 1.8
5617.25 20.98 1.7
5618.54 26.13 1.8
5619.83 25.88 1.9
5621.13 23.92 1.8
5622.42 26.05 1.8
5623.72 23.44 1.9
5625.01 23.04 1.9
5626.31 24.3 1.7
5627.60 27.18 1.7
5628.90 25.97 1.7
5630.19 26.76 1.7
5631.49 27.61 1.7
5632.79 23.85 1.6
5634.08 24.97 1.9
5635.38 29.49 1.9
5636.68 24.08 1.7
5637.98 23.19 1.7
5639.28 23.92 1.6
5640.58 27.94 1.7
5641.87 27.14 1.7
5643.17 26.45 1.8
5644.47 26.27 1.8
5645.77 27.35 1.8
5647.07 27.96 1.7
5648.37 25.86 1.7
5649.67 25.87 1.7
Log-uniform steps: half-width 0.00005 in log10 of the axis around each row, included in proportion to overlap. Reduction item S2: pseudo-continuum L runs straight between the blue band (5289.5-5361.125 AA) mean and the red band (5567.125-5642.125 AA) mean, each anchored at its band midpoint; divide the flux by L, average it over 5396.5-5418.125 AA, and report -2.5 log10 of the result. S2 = 0.07 mag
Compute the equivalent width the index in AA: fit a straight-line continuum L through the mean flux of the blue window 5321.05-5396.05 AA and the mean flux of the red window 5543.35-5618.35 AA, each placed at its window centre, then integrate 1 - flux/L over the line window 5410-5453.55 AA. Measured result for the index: -1.0 AA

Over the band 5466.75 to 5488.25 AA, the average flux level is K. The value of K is 25.8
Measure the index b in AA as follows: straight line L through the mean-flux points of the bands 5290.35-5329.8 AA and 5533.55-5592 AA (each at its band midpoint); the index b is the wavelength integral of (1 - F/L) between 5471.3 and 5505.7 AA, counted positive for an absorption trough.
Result 0.9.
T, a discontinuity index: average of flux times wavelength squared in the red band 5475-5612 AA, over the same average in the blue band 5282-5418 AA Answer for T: 1.0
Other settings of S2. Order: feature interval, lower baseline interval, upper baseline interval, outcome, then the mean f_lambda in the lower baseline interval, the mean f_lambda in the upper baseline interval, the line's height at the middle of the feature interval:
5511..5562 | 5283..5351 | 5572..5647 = -0.05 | 26.8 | 25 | 25.5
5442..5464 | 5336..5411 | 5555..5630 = -0.05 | 25.8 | 24.9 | 25.5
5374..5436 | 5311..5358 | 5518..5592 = 0.02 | 26.4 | 25.7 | 26.2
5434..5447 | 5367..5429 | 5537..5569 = -0.03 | 25.8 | 26.6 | 26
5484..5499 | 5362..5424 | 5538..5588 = 0.00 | 25.8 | 25.7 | 25.8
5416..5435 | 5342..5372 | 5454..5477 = 0.00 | 26.9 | 26.4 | 26.6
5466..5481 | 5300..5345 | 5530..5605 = 0.01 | 26.9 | 25.5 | 26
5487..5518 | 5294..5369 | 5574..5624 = 0.01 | 26.9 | 24.8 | 25.6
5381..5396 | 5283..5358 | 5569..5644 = 0.02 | 26.8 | 25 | 26.4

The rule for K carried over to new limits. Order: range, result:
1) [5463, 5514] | 25.7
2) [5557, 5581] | 24.8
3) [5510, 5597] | 25.6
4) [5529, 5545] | 26.9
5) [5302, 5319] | 28.7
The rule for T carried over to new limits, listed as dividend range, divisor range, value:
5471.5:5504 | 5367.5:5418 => 1.03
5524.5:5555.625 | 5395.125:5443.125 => 1.10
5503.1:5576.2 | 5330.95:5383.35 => 1.06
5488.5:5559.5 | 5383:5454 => 1.06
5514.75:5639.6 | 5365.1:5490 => 1.04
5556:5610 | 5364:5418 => 1.03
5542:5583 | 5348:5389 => 1.04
